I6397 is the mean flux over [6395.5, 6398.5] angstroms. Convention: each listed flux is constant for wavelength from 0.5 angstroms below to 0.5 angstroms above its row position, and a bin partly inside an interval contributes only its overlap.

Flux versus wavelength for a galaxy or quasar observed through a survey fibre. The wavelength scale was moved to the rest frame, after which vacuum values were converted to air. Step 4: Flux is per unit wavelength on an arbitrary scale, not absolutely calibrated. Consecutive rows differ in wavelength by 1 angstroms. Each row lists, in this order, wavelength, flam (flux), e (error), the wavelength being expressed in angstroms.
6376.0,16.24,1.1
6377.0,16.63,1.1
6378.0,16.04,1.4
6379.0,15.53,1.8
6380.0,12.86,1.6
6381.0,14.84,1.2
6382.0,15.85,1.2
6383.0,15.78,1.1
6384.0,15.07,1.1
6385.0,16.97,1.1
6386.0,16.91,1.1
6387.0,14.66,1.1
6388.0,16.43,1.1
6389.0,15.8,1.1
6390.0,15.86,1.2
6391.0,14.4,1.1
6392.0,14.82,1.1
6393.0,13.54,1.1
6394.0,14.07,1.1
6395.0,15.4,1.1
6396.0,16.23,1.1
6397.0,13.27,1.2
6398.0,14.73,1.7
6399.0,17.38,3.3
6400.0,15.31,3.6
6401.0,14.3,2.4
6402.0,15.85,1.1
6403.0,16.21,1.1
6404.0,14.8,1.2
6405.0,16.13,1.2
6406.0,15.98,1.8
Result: 14.7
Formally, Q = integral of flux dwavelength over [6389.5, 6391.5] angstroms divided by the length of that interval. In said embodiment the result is 15.1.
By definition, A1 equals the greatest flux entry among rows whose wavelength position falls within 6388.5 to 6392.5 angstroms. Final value 15.86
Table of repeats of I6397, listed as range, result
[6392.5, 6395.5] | 14.3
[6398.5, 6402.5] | 15.7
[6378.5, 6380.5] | 14.2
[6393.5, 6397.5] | 14.7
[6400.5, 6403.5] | 15.5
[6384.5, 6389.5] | 16.2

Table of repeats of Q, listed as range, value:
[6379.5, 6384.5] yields 14.9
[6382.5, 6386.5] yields 16.2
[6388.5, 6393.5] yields 14.9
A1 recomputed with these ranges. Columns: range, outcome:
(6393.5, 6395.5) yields 15.4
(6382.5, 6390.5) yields 16.97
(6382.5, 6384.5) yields 15.78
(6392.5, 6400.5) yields 17.38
